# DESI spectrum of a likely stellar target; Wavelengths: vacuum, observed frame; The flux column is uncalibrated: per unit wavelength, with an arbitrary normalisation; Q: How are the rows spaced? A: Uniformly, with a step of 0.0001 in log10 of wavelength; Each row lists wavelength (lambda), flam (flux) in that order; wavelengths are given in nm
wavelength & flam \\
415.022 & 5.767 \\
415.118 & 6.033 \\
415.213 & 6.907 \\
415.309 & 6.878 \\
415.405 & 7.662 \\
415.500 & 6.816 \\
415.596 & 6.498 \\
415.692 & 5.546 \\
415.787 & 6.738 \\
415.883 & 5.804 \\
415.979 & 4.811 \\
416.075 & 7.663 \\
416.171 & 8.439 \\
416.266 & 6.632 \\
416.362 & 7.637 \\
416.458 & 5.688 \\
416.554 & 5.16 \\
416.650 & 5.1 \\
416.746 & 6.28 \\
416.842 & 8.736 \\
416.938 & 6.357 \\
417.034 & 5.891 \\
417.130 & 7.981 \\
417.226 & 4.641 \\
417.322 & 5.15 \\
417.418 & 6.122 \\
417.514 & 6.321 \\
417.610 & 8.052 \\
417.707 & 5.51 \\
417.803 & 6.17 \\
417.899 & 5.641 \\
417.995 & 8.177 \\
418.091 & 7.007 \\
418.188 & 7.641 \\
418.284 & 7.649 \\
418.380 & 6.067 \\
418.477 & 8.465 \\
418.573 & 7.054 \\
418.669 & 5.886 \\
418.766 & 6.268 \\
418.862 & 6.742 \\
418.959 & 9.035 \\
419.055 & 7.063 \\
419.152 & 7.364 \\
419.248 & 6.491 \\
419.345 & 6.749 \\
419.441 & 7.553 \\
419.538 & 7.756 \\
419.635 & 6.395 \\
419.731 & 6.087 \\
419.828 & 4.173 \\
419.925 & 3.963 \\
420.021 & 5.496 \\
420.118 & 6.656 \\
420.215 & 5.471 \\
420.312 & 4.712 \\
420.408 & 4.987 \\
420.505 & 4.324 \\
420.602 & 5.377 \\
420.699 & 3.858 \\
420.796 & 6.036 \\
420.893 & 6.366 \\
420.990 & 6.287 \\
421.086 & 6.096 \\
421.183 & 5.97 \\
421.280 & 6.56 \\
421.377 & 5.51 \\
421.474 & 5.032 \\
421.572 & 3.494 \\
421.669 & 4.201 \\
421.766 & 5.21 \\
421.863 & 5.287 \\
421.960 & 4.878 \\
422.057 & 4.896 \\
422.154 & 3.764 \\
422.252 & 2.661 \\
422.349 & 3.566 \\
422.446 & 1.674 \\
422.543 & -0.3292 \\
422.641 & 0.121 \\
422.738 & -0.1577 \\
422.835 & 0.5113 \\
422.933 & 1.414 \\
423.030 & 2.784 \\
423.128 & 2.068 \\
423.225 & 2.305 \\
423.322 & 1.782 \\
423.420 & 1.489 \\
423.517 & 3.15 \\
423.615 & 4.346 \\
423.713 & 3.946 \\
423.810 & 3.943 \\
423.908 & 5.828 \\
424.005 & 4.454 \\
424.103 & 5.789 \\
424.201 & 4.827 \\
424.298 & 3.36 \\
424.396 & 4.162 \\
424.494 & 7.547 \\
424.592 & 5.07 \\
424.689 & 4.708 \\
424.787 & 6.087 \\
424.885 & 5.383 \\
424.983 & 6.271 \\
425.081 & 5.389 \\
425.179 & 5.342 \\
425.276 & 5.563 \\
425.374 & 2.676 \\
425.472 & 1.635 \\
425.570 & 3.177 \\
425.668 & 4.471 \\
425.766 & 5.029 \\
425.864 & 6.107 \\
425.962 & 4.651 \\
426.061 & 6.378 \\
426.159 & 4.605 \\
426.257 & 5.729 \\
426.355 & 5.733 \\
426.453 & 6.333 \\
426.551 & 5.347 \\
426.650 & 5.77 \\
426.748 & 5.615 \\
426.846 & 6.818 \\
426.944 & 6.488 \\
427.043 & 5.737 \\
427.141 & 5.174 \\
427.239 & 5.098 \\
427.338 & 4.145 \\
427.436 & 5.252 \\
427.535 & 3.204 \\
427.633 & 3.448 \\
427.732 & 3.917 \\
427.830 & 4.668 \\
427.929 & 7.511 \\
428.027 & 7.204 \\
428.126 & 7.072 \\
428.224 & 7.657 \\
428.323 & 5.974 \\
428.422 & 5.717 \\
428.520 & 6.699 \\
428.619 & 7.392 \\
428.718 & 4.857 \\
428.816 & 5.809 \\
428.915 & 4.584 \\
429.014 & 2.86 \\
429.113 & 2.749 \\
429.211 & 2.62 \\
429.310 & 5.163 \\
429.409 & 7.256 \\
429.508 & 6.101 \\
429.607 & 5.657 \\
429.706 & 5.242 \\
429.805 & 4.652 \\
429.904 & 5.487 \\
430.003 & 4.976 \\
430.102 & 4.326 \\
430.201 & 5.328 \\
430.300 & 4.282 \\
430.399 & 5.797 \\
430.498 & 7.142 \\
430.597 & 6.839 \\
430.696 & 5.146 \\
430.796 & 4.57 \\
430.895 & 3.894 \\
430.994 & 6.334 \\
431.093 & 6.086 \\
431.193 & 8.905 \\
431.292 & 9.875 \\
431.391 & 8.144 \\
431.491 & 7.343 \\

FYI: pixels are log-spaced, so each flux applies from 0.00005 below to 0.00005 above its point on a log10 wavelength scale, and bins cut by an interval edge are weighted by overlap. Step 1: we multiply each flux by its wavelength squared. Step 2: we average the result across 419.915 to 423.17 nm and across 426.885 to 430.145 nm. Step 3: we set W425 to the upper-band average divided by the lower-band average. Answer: 1.3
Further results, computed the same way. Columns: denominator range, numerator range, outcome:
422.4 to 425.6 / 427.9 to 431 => 1.60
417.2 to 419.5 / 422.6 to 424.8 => 0.52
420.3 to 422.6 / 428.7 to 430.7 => 1.16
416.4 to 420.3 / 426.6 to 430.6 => 0.87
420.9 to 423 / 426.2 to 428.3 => 1.56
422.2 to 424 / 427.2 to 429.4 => 2.28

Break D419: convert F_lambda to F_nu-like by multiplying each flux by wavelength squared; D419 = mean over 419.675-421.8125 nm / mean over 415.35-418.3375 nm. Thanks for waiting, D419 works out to 0.8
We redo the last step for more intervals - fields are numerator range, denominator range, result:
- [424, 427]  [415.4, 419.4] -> 0.81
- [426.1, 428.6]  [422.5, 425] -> 1.66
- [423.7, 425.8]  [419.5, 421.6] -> 0.89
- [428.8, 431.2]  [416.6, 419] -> 0.82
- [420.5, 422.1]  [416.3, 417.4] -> 0.87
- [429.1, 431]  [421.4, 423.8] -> 1.87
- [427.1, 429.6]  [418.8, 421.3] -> 0.91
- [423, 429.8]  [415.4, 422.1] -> 0.83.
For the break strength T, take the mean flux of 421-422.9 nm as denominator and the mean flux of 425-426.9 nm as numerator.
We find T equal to 1.4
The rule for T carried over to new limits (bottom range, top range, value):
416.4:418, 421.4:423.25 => 0.46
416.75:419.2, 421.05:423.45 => 0.47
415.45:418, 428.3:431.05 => 0.82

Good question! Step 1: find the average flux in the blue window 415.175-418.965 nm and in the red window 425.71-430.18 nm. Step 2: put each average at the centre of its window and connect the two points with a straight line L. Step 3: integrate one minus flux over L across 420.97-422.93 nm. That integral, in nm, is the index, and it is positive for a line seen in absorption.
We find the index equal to 0.78 nm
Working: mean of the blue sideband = 6.64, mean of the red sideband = 5.39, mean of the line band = 3.67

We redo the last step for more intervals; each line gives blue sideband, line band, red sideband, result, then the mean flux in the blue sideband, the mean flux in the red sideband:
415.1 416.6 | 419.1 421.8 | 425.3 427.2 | 0.13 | 6.57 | 5.14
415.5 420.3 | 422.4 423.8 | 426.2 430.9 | 0.96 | 6.51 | 5.41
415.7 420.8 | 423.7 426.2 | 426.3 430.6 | 0.38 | 6.35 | 5.43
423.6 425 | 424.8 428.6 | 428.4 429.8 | -0.20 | 5.04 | 5.17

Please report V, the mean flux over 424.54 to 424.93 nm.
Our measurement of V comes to 5.33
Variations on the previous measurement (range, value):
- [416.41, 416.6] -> 5.42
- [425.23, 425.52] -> 3.27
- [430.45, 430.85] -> 5.89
